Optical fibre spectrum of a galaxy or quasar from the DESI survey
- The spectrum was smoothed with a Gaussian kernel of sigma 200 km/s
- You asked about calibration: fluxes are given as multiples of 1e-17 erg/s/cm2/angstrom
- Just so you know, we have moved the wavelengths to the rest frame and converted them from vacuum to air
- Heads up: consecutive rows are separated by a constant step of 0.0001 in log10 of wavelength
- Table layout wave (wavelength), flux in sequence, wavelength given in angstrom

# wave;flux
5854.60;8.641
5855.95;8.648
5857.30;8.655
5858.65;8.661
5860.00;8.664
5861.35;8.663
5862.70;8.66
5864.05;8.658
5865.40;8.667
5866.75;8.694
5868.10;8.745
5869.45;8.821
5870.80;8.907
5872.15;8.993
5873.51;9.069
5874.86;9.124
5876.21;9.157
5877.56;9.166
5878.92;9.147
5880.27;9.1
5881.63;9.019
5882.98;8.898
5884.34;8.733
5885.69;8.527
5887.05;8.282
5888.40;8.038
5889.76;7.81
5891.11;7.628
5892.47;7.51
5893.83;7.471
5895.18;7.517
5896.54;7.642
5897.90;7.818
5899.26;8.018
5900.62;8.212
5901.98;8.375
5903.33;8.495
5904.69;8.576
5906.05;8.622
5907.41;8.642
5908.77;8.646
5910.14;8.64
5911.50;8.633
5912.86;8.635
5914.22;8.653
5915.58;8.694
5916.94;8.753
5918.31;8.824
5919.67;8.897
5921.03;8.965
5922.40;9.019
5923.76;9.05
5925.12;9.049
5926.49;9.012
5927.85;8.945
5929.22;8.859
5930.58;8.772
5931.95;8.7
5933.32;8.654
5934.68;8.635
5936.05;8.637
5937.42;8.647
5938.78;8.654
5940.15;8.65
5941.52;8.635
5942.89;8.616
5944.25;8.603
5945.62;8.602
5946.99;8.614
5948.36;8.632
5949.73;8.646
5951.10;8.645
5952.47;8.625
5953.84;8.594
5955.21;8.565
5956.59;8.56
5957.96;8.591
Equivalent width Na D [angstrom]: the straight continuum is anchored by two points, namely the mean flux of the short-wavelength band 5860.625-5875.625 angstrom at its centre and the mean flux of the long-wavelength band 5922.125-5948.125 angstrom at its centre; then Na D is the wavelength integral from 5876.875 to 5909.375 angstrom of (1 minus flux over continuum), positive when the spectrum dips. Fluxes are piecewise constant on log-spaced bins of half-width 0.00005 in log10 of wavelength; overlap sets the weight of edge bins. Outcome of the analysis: 1.7 angstrom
